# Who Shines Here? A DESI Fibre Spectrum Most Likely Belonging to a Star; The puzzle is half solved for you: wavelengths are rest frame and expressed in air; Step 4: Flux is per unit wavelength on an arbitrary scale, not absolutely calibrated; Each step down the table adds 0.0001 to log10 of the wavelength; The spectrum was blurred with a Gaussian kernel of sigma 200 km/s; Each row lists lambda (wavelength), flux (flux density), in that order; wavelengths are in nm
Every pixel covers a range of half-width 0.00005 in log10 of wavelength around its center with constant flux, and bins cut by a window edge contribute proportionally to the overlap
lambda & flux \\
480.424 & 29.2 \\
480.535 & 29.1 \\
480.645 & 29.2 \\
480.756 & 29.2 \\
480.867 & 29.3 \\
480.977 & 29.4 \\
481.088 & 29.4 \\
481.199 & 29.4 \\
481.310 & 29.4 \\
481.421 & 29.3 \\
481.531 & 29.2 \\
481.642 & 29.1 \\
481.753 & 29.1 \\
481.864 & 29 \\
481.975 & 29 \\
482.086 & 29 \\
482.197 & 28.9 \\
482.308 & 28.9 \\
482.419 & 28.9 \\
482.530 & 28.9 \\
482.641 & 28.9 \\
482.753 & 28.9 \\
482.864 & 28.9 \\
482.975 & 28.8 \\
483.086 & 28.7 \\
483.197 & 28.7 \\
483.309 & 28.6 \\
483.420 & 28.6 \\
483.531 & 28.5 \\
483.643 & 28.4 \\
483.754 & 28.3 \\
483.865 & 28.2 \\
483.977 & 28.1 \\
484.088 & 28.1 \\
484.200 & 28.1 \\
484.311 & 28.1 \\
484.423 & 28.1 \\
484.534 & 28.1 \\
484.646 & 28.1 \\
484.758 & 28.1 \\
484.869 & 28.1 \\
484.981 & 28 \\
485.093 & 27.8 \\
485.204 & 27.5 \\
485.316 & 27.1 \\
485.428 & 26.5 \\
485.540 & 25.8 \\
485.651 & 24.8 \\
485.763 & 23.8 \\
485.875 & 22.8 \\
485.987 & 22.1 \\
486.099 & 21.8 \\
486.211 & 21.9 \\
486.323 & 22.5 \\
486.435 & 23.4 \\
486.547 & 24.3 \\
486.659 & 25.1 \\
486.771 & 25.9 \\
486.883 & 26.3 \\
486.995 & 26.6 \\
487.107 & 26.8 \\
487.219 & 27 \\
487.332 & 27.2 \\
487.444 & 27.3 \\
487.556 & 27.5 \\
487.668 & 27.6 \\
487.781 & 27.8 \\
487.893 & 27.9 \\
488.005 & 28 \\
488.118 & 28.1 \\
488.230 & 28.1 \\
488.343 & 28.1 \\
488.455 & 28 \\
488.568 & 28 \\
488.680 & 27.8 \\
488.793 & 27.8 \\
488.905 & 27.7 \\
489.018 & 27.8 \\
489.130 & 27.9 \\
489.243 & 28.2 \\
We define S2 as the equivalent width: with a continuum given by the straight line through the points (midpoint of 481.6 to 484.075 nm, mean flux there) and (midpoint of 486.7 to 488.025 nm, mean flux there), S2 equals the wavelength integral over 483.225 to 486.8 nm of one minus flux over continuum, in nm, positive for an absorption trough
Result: 0.201 nm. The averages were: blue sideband 28.7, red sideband 27.1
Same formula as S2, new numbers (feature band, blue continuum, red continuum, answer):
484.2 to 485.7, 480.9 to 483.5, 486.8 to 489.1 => 0.047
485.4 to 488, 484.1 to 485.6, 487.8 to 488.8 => 0.229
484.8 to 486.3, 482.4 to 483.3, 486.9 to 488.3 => 0.153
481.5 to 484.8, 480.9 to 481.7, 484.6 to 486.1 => -0.095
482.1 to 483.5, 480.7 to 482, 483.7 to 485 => -0.006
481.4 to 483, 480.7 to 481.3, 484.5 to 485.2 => -0.004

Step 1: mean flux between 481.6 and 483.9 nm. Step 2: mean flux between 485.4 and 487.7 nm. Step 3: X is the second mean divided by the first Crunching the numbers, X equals 0.9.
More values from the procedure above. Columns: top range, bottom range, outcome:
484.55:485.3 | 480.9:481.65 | 0.95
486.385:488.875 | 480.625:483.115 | 0.93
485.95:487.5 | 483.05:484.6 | 0.88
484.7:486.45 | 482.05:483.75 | 0.88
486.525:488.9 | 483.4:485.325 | 0.97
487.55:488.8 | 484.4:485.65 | 1.02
